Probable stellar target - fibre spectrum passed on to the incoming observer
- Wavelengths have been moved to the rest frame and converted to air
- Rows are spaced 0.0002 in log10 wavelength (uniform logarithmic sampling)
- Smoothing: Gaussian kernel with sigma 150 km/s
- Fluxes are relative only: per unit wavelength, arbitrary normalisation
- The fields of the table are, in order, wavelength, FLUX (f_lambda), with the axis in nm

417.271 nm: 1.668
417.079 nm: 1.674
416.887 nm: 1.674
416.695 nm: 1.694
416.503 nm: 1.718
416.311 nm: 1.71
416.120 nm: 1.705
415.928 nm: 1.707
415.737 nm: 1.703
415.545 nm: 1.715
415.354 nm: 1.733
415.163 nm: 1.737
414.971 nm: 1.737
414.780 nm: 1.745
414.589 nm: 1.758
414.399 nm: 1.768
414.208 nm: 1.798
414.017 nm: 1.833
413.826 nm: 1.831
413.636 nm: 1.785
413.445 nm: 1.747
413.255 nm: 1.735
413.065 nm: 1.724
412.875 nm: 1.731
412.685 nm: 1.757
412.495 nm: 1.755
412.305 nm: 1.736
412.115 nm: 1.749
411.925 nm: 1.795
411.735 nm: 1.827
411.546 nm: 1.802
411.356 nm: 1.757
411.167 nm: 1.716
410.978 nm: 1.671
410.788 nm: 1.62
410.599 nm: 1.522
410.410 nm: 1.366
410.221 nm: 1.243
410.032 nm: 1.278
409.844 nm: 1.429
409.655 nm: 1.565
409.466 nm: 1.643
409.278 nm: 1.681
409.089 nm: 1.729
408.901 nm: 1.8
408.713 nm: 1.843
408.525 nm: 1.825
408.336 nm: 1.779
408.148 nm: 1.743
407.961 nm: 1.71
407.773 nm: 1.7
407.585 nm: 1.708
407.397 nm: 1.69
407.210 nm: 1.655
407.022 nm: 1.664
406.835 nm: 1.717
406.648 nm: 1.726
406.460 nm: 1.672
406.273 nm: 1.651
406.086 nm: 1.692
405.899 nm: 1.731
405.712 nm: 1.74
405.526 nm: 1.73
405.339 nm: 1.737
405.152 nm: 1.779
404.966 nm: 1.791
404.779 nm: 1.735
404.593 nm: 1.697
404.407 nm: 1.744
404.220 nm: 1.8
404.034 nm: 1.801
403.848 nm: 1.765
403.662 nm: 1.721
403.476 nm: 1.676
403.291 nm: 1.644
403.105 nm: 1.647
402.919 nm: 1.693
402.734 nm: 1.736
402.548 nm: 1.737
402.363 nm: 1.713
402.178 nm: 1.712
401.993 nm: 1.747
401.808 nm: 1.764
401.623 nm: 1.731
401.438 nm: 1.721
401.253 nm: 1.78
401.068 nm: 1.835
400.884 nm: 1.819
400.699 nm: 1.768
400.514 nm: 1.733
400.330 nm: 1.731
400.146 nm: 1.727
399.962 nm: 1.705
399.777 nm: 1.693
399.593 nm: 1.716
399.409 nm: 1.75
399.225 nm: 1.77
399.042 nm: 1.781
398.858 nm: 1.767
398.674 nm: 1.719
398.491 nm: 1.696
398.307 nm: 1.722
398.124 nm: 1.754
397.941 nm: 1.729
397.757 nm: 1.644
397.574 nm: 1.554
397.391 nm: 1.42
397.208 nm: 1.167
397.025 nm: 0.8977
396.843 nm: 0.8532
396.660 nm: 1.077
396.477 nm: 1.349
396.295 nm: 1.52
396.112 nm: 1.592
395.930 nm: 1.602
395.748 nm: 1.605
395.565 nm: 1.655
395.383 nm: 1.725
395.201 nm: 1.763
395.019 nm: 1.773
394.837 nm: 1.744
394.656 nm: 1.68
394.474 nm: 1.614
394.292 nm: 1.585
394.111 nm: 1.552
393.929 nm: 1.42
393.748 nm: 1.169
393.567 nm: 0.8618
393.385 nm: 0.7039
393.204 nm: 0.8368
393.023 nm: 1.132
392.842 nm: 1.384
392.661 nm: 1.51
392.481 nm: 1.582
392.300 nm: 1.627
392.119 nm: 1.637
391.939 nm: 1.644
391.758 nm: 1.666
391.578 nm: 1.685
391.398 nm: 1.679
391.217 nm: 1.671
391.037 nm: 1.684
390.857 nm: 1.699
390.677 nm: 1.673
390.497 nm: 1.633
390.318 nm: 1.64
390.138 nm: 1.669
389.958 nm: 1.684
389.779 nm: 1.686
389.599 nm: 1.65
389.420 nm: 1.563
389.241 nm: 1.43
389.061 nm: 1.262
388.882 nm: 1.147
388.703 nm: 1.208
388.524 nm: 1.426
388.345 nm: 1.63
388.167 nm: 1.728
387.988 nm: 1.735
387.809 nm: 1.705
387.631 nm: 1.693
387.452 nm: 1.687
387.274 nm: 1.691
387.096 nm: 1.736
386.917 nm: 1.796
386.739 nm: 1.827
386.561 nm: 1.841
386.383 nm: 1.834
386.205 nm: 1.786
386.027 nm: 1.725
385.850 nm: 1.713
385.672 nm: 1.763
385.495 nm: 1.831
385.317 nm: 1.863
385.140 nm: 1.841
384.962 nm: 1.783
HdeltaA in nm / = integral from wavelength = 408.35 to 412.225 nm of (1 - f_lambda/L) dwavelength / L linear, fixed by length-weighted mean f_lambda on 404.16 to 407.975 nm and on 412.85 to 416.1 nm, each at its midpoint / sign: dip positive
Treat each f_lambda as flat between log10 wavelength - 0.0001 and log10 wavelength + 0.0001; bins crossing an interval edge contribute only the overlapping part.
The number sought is 0.20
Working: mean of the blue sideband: 1.72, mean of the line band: 1.65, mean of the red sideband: 1.75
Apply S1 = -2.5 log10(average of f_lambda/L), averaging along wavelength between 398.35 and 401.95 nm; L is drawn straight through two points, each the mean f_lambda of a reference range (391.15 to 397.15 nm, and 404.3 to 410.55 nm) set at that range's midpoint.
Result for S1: -0.132 mag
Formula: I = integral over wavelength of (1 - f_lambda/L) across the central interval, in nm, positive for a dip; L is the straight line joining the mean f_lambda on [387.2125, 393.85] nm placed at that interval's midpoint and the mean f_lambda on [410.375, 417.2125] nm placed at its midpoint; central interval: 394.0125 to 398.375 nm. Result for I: 0.10 nm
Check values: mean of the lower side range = 1.5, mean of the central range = 1.52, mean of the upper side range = 1.73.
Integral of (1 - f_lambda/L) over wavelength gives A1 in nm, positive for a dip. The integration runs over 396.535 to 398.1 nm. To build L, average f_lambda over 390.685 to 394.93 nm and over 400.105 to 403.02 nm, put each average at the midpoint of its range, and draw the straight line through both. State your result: 0.29 nm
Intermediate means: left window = 1.47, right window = 1.75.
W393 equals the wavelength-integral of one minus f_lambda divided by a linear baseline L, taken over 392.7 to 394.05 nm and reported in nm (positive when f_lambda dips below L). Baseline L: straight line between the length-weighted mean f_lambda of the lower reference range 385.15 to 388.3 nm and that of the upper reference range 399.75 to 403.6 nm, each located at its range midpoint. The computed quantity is 0.50 nm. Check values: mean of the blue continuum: 1.76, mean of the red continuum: 1.73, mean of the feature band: 1.1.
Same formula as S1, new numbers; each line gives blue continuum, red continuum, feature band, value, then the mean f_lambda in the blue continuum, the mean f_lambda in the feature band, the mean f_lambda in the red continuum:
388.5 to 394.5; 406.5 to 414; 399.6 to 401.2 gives -0.12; 1.47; 1.75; 1.69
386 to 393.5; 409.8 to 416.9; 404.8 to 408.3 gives -0.04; 1.57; 1.71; 1.69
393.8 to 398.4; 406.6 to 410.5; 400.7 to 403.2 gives -0.11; 1.52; 1.74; 1.64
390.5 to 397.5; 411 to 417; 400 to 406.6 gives -0.09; 1.46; 1.73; 1.75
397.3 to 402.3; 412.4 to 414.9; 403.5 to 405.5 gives -0.01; 1.72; 1.75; 1.77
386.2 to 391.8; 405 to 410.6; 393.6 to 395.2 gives 0.06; 1.64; 1.55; 1.66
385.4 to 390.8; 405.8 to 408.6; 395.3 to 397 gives 0.18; 1.65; 1.42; 1.71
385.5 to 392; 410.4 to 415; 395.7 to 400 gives 0.09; 1.65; 1.54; 1.74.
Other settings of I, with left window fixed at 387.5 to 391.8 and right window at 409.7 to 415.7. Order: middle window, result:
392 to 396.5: 0.40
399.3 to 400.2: -0.05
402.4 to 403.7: -0.03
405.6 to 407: -0.03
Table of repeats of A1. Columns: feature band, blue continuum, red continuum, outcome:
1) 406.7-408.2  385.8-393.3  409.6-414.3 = -0.04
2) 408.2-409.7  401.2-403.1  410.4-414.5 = 0.00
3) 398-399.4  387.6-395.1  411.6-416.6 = -0.13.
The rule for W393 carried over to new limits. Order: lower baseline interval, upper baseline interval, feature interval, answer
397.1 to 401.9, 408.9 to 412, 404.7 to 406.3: -0.08 nm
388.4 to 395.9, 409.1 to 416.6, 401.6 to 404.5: -0.22 nm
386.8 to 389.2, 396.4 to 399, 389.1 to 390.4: -0.04 nm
